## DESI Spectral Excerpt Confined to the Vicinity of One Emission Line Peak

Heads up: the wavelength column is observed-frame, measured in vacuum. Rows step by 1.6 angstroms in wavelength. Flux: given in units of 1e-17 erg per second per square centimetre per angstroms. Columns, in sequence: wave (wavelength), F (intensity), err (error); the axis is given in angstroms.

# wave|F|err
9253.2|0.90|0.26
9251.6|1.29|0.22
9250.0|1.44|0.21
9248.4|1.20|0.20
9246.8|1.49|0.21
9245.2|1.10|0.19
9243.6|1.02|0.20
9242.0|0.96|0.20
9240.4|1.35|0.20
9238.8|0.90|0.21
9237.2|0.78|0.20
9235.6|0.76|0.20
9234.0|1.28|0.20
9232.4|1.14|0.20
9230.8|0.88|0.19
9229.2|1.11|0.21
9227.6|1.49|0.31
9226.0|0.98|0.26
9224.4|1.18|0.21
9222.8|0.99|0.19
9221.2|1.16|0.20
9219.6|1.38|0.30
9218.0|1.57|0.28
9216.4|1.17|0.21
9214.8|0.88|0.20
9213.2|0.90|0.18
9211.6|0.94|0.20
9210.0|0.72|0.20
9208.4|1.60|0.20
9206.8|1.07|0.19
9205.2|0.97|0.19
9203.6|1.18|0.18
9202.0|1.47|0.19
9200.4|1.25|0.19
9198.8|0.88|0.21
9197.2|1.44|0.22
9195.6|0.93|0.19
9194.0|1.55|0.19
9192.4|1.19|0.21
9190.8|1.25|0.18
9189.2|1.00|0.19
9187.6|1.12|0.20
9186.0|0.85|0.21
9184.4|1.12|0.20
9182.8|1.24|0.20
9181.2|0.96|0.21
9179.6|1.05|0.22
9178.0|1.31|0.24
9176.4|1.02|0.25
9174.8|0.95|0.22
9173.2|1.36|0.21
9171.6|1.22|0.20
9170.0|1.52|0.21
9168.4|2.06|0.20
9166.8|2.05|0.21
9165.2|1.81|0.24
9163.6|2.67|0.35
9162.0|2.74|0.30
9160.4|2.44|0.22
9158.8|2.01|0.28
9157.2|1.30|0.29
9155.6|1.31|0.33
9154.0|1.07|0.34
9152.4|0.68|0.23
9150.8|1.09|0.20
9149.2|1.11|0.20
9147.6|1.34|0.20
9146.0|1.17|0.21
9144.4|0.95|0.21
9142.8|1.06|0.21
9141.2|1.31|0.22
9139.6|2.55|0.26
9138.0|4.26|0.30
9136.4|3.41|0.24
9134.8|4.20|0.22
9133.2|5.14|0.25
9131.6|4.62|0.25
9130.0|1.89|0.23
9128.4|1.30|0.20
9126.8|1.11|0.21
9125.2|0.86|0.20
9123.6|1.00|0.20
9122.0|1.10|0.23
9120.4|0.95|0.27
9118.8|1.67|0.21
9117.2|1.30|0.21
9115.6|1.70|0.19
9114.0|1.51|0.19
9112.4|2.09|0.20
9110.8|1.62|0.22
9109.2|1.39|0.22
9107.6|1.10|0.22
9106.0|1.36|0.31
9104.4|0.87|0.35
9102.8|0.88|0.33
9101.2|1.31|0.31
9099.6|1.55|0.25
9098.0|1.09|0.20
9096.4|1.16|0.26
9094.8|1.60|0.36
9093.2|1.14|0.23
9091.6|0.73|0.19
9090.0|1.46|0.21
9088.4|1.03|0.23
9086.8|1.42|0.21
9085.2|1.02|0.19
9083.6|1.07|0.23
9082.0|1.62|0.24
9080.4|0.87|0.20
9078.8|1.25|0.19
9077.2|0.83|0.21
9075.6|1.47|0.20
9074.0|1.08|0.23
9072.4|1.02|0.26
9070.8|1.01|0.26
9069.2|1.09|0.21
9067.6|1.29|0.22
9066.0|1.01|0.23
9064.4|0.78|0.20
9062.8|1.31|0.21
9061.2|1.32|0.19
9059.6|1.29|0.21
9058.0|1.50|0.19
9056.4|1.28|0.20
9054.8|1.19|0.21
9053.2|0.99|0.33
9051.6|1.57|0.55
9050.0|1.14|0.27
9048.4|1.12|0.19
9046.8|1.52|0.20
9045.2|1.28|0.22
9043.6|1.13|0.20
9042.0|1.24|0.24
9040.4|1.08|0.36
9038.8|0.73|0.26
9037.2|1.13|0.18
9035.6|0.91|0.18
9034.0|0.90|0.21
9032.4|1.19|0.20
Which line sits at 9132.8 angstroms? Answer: H-alpha 6563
